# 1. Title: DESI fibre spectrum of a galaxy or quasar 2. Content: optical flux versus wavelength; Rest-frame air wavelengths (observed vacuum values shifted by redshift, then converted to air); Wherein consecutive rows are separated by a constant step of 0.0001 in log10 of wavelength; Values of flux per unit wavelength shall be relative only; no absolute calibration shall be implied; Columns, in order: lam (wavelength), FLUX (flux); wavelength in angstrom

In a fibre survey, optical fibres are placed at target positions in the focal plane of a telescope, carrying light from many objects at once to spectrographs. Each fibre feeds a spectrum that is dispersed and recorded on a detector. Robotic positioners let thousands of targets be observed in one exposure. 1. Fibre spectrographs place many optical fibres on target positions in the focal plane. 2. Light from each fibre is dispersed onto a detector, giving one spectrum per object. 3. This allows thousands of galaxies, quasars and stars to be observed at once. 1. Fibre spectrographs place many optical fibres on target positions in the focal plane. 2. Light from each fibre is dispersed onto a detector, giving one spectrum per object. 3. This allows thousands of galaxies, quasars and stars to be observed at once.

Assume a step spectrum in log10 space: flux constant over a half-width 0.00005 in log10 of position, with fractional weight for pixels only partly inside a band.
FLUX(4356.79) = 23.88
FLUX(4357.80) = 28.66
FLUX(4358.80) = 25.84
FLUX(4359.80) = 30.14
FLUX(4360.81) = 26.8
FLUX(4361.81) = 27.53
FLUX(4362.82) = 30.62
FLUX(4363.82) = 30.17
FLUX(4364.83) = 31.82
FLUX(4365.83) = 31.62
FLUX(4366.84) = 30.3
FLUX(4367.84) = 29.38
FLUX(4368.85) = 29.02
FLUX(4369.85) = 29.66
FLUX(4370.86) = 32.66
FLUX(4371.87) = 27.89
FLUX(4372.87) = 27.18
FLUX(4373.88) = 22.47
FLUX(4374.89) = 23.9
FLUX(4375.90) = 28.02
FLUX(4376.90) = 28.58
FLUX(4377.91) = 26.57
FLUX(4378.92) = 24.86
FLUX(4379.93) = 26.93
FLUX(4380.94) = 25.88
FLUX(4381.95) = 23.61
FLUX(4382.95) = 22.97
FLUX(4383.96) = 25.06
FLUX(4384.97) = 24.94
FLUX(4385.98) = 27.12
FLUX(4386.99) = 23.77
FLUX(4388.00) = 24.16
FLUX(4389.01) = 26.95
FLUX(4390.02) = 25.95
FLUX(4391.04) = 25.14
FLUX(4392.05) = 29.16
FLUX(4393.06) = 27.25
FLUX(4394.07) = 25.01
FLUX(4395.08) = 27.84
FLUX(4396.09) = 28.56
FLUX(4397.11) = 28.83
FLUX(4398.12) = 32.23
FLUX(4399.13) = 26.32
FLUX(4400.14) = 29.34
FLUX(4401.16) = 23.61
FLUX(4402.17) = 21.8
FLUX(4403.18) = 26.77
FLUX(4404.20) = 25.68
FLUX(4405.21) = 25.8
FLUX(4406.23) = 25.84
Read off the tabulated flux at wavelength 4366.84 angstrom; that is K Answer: 30.3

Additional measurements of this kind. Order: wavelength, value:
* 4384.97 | 24.94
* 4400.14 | 29.34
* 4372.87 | 27.18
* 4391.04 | 25.14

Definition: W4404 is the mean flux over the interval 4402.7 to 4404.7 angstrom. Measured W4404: 26.1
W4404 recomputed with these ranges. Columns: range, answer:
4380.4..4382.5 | 24.8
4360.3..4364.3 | 28.8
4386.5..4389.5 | 25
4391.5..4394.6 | 27.2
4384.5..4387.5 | 25.3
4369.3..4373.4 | 29.3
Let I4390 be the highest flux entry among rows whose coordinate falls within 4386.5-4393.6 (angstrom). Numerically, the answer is 29.16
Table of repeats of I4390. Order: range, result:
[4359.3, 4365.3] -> 31.82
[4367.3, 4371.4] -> 32.66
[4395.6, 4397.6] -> 28.83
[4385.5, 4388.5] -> 27.12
